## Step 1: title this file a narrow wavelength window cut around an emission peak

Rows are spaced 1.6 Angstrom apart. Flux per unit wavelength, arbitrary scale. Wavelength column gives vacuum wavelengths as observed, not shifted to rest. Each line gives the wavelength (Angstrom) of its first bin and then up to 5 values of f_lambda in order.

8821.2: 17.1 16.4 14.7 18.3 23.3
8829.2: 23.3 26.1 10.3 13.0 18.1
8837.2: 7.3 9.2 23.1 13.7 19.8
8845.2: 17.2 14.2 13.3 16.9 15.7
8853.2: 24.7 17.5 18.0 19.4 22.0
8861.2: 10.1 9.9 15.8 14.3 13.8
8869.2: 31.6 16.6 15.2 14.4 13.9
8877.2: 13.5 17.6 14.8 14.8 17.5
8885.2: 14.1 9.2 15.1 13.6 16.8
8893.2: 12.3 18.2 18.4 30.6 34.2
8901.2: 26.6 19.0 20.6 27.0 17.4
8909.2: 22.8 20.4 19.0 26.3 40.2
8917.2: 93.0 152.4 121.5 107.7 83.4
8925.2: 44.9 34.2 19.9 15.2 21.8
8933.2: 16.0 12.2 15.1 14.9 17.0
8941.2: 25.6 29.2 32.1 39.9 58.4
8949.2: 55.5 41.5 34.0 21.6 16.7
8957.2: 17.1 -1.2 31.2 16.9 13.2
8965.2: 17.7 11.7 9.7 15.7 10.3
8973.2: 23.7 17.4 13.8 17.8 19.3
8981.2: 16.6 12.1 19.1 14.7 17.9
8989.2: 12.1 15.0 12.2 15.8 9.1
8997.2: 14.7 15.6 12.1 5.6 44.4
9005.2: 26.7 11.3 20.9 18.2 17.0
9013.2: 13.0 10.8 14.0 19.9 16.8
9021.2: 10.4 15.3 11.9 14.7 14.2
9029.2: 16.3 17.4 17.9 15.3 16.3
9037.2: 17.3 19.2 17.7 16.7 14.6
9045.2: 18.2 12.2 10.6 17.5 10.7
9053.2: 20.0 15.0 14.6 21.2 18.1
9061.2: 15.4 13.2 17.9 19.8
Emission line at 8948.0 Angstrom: [N II] 6583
